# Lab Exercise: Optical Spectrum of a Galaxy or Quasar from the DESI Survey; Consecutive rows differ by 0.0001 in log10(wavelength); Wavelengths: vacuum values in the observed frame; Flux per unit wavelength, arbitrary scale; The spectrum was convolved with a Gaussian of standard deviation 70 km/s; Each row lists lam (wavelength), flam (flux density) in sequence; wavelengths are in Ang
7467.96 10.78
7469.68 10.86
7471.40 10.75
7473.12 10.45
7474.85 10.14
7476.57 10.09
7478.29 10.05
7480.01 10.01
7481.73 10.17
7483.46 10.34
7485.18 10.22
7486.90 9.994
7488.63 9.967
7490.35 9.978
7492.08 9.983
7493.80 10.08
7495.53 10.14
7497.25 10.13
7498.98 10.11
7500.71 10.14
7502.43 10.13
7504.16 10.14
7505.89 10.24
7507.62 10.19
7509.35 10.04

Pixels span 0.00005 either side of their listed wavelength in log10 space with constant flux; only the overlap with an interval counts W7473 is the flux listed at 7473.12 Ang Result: 10.45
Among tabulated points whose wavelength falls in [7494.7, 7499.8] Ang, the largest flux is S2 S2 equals 10.14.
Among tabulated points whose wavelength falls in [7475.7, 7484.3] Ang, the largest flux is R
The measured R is 10.34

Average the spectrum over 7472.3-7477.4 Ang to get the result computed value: 10.2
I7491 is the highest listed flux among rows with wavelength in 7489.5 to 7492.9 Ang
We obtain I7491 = 9.983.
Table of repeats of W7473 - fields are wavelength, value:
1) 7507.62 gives 10.19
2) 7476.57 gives 10.09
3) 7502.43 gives 10.13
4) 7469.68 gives 10.86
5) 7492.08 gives 9.983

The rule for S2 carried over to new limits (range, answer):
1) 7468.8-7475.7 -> 10.86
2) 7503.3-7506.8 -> 10.24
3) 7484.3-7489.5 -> 10.22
